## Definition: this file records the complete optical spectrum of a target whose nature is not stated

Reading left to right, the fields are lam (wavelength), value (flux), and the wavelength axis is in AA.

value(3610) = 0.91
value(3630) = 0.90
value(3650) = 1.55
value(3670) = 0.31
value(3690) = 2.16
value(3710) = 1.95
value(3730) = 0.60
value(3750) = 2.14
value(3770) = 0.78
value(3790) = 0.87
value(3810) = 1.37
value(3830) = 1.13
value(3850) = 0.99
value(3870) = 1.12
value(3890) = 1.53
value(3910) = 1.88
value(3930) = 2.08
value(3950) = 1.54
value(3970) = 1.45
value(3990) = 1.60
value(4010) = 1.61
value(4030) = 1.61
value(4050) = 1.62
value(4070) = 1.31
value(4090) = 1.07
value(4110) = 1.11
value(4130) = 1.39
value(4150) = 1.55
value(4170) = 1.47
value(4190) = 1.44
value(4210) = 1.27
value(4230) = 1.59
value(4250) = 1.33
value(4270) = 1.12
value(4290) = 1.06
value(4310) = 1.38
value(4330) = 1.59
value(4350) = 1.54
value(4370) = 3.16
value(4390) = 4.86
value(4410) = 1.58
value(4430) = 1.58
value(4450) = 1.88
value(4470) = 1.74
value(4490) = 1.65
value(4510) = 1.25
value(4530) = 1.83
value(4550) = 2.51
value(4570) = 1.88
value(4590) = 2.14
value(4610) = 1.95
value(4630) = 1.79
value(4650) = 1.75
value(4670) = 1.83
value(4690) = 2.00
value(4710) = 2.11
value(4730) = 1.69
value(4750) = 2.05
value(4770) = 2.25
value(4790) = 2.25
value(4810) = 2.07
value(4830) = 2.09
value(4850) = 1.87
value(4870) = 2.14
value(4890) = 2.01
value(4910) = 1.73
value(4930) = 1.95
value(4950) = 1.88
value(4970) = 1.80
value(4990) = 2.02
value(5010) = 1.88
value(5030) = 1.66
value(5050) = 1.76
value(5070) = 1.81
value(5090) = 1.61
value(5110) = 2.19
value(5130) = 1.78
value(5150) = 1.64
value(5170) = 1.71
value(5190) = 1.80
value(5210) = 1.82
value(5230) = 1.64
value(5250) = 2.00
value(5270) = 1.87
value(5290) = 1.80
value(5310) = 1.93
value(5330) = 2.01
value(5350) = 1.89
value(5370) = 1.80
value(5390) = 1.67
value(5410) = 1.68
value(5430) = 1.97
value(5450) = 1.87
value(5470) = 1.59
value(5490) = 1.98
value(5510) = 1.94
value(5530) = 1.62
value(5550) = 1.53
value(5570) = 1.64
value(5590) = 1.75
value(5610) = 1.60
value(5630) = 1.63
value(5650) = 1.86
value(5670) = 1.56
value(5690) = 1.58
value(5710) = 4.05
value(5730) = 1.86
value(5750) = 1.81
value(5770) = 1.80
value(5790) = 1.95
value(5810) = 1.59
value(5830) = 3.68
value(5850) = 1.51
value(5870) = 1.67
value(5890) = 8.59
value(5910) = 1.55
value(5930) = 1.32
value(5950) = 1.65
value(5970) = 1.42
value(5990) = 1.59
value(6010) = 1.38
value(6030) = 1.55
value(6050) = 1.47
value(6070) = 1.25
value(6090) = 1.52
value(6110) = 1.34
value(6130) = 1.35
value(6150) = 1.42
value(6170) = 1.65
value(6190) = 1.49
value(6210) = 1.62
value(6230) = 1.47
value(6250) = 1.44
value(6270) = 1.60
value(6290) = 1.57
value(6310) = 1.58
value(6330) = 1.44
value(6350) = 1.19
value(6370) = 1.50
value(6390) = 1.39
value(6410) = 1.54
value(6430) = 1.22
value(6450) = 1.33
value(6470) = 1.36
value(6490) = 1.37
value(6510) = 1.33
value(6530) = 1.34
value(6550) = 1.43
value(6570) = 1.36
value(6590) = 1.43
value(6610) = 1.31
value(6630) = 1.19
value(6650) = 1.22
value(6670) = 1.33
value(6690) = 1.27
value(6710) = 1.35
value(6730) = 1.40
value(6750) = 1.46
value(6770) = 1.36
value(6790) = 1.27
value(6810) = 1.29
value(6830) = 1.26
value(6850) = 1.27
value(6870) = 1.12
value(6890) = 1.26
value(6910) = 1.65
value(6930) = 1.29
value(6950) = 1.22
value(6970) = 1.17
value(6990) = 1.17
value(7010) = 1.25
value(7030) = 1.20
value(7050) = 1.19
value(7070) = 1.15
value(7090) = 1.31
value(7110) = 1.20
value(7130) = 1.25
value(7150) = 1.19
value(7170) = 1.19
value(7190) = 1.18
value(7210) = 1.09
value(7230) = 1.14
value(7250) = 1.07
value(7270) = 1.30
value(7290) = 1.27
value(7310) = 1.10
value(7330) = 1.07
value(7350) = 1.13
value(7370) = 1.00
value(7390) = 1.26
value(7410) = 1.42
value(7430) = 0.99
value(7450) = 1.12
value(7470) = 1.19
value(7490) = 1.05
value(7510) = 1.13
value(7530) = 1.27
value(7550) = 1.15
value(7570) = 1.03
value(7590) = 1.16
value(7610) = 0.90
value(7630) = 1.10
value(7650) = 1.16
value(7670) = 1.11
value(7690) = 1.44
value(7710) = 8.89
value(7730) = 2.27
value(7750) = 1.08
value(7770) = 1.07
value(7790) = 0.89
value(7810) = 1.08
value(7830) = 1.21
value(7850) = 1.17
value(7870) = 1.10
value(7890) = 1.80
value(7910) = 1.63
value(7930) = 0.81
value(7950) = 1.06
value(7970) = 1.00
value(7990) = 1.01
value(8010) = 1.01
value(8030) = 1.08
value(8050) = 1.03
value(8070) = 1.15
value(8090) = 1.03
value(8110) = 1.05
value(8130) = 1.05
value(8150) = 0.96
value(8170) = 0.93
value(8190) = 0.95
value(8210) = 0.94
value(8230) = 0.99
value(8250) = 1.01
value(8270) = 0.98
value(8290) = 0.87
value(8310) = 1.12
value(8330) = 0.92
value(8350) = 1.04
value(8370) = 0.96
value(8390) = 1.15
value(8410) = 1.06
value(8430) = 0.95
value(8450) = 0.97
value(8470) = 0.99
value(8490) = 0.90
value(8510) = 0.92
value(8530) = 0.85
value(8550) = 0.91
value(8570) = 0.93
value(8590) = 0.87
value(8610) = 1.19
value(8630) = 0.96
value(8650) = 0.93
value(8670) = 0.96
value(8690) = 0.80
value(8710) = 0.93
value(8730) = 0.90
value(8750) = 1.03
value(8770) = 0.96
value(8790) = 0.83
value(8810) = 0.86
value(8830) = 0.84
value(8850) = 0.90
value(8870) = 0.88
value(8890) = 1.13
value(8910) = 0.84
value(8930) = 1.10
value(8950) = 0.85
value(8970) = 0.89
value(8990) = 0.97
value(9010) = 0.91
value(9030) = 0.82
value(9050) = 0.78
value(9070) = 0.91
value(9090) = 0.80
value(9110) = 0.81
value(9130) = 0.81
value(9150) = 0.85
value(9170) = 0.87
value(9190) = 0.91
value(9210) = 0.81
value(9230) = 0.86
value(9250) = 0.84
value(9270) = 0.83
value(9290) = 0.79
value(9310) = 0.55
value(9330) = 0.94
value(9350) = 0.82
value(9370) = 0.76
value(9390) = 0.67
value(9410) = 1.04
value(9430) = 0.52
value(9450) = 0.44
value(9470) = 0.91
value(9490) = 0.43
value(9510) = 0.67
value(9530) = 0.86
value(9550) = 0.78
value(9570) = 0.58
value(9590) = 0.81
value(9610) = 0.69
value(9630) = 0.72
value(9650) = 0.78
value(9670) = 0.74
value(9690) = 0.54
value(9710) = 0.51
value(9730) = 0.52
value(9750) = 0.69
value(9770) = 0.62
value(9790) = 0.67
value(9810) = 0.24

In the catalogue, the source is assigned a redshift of 0.175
